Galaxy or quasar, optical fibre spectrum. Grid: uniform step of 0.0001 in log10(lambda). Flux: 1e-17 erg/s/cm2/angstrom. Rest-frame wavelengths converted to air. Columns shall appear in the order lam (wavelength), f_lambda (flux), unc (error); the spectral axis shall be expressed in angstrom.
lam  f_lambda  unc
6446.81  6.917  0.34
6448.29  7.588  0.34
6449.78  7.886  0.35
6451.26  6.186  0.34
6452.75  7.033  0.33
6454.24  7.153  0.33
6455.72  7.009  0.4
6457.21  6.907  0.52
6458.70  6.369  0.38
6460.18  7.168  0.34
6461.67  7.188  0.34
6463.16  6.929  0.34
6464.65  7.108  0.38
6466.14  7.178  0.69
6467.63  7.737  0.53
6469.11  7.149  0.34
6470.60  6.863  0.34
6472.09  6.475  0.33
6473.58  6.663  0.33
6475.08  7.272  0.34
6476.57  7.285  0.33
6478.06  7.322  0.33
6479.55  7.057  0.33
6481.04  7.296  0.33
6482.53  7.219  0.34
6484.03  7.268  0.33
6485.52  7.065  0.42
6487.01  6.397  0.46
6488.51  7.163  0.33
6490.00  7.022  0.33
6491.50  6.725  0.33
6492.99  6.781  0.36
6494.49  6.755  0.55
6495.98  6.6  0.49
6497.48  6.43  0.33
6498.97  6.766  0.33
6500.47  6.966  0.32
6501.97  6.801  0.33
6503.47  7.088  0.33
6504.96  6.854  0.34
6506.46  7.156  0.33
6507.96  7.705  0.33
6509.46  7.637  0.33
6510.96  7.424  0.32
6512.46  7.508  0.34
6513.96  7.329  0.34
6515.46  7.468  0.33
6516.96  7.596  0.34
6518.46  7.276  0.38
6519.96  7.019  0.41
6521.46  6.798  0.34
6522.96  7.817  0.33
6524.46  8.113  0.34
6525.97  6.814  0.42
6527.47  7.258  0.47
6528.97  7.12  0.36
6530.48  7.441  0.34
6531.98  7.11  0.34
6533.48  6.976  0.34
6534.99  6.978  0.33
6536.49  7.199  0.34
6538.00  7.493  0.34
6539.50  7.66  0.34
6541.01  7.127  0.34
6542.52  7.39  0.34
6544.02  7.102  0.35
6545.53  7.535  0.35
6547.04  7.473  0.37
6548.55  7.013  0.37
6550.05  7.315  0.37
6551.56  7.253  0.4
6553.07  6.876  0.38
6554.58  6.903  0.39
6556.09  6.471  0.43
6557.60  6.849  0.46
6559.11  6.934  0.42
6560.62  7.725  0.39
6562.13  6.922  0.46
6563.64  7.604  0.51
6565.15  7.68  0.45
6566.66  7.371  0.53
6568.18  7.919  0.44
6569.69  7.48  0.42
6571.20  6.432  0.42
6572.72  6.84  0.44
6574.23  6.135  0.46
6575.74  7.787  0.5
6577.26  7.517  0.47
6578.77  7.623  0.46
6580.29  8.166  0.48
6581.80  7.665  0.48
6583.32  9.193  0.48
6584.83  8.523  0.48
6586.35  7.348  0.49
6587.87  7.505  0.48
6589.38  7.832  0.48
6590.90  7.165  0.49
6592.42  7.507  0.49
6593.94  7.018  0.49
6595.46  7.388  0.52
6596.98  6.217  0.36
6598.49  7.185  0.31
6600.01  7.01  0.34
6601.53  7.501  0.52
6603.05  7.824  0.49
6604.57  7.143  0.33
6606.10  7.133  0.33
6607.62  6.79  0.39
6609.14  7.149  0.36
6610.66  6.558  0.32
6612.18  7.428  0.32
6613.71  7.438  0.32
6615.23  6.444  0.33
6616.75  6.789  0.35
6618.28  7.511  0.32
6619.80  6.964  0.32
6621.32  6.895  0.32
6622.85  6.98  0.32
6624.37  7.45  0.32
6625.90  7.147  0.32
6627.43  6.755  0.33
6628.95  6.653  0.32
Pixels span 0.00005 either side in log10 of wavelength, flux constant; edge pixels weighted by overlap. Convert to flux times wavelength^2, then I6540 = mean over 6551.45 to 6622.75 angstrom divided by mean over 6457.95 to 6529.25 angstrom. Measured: 1.05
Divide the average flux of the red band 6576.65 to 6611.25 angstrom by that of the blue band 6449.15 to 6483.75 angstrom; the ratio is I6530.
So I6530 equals 1.1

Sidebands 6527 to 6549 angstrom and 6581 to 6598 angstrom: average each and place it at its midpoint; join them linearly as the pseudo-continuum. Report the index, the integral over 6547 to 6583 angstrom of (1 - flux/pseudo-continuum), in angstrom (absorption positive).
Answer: 0.77 angstrom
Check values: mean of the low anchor 7.26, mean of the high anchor 7.58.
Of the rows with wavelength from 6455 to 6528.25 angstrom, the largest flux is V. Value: 8.113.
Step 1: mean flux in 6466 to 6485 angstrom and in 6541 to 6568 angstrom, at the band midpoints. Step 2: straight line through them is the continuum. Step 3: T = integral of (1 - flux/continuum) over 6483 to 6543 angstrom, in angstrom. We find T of 0.2 angstrom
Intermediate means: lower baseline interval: 7.14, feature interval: 7.15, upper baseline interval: 7.21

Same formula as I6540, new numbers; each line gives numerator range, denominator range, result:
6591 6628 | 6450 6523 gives 1.04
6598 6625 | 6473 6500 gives 1.06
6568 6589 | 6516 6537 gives 1.06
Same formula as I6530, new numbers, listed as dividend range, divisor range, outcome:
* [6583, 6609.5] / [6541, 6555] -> 1.02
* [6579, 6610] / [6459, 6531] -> 1.05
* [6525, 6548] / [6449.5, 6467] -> 1.04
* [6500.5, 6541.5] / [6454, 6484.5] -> 1.03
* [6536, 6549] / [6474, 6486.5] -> 1.02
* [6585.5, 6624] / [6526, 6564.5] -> 1.00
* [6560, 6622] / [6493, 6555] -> 1.02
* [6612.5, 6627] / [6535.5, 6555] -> 0.97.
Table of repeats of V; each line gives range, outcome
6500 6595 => 9.193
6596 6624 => 7.824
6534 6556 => 7.66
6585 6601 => 7.832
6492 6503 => 6.966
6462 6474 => 7.737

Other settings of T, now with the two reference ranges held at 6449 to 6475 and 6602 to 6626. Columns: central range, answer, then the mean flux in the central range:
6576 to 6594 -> -1.8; 7.78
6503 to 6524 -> -0.9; 7.35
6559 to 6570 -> -0.6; 7.48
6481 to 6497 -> 0.3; 6.91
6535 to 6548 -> -0.5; 7.34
